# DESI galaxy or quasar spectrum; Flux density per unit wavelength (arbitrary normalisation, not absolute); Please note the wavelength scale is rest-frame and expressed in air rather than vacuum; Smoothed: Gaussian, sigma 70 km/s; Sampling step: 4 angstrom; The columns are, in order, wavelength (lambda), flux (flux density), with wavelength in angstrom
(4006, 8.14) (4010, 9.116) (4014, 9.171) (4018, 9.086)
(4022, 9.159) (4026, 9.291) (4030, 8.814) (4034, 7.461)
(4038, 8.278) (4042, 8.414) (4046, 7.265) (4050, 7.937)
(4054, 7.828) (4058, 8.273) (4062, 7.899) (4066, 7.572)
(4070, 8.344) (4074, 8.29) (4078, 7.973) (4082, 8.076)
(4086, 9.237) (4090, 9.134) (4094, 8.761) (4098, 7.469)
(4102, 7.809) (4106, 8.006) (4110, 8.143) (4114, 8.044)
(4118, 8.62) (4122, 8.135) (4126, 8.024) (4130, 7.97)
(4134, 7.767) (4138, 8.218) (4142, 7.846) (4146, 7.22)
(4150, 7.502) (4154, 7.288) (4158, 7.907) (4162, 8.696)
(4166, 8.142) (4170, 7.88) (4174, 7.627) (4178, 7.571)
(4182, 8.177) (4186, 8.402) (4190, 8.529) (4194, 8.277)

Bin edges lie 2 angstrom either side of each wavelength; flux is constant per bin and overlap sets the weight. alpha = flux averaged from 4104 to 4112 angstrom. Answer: 8.07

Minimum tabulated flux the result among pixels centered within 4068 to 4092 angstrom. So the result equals 7.973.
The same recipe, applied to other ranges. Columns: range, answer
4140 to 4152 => 7.22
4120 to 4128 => 8.024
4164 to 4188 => 7.571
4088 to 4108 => 7.469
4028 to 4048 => 7.265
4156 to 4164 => 7.907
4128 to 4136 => 7.767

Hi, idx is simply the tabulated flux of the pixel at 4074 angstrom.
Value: 8.29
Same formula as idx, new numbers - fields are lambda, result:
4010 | 9.116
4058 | 8.273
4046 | 7.265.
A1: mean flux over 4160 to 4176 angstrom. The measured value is 8.09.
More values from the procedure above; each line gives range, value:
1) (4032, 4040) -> 7.87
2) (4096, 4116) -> 7.89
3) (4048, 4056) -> 7.88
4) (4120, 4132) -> 8.04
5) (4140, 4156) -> 7.46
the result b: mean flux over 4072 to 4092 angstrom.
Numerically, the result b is 8.54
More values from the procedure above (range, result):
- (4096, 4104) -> 7.64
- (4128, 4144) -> 7.95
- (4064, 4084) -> 8.05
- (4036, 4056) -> 7.94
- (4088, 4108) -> 8.24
